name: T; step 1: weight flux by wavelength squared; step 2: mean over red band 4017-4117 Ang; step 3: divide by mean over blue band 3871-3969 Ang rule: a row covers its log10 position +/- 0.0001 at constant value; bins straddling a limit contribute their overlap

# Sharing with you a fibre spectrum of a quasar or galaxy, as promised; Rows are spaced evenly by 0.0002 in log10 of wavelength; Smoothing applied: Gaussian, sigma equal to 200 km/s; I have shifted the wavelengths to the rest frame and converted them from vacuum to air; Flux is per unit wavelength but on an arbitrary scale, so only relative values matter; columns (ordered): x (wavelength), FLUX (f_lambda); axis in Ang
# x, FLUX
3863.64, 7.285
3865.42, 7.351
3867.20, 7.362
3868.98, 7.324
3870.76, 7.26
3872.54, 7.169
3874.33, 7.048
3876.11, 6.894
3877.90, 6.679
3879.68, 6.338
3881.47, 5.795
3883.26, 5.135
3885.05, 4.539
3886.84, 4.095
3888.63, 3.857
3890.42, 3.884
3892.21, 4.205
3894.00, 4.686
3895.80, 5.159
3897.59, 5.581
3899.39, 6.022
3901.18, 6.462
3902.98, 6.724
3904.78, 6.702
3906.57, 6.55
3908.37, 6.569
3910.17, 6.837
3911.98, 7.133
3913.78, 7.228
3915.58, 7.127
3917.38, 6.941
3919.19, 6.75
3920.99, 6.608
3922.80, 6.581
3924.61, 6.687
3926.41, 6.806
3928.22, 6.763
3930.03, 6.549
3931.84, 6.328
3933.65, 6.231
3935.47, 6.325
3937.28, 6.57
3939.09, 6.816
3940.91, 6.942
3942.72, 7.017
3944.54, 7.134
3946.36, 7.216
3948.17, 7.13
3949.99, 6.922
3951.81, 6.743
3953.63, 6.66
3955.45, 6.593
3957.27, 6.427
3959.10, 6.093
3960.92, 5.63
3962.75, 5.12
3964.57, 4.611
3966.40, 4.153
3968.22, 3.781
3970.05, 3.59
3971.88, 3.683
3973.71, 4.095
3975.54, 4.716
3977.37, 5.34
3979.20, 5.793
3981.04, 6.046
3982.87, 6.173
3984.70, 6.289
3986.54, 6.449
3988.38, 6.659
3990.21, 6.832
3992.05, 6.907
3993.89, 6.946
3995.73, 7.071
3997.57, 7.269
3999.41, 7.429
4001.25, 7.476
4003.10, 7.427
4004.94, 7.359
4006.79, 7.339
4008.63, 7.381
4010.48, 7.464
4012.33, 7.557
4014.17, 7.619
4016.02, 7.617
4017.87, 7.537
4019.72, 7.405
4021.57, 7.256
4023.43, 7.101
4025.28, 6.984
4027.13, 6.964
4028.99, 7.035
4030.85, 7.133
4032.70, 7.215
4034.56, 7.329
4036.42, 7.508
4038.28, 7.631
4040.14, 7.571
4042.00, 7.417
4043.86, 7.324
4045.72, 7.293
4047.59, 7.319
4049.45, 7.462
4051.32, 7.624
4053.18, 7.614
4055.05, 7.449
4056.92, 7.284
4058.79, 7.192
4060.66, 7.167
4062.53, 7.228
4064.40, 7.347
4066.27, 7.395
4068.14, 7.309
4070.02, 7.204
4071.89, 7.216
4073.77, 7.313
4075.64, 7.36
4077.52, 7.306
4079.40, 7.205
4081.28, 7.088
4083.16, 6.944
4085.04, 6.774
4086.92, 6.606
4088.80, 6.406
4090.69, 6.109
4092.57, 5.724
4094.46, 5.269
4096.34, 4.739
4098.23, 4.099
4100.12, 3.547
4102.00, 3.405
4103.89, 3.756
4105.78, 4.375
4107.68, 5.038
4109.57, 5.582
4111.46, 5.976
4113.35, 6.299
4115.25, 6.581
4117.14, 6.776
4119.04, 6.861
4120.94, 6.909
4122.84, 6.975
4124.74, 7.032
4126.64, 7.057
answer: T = 1.16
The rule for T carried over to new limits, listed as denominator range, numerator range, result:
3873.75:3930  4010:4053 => 1.29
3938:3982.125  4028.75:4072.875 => 1.34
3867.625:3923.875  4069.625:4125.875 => 1.09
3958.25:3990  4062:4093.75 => 1.40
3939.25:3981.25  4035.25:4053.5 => 1.36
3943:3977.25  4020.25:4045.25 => 1.35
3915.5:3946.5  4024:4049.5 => 1.14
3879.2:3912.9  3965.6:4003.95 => 1.11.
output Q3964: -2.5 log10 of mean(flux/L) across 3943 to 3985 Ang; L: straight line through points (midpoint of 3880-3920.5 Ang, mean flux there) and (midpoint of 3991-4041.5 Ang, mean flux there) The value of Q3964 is 0.17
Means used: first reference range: 5.84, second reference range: 7.31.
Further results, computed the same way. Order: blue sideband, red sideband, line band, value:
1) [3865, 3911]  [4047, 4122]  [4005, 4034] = -0.17 mag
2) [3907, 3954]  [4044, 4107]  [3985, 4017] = -0.09 mag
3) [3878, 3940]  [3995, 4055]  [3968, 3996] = 0.22 mag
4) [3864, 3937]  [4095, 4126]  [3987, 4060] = -0.25 mag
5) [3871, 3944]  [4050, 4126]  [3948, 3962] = -0.03 mag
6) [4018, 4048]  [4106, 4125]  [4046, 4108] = 0.06 mag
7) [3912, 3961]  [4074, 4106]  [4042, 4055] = -0.23 mag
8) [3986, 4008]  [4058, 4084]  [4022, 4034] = 0.01 mag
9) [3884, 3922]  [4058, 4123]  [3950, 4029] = -0.06 mag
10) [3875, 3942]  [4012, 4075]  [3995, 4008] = -0.06 mag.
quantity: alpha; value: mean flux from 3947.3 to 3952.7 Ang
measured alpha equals 6.93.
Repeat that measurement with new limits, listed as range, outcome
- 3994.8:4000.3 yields 7.26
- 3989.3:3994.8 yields 6.89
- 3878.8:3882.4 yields 6.05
